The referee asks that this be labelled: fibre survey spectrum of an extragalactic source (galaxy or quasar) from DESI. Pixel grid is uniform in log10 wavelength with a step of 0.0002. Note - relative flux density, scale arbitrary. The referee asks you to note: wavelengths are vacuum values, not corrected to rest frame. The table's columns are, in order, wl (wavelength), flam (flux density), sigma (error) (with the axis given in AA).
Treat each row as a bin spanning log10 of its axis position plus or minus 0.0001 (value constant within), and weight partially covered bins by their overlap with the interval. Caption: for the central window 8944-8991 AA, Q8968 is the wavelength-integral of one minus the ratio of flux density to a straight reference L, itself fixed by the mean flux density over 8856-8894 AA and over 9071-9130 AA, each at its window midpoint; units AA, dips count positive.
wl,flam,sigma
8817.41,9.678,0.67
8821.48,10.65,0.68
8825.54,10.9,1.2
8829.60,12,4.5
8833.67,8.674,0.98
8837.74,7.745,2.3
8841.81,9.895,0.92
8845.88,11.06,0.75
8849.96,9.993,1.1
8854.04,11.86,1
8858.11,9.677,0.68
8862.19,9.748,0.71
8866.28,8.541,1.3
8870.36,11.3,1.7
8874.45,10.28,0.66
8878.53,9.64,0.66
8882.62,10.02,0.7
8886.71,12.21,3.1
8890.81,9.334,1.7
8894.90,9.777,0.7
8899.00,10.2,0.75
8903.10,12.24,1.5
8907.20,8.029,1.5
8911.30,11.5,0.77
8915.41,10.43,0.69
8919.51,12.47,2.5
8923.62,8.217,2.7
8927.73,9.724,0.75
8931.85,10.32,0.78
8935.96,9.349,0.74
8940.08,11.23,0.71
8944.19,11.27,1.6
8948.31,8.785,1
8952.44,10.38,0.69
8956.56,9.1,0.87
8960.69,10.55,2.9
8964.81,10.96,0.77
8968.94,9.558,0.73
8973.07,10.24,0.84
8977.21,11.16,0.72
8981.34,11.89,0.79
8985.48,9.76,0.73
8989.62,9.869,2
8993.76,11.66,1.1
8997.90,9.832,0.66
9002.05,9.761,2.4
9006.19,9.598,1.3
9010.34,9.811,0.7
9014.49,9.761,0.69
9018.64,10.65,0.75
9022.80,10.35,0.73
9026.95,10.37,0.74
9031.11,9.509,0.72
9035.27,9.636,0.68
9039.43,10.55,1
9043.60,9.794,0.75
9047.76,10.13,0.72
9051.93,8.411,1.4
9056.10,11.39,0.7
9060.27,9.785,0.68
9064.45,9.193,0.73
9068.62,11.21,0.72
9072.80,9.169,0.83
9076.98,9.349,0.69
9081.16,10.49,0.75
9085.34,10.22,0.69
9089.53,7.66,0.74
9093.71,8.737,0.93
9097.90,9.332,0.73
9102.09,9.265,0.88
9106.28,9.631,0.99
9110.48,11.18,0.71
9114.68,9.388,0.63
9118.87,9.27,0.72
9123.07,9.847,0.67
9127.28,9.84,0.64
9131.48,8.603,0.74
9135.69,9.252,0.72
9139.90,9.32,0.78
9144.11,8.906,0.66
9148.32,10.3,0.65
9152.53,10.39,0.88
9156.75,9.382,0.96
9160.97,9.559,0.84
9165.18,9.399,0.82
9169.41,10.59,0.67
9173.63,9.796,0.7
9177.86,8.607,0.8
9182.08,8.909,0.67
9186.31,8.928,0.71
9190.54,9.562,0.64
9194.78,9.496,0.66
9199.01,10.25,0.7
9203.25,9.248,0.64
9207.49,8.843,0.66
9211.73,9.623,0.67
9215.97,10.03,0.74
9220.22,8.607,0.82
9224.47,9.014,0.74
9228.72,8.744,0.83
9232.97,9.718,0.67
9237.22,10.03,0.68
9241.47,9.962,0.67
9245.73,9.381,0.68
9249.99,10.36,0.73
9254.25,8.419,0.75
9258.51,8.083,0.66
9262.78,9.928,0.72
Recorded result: -2.0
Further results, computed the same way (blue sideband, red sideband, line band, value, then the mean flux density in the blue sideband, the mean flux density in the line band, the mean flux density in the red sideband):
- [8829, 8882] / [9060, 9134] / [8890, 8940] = -1.63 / 9.98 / 10.2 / 9.56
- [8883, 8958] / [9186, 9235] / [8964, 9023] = -1.64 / 10.3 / 10.3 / 9.35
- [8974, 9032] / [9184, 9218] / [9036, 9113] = 2.02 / 10.3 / 9.74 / 9.49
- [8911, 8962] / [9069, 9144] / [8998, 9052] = -0.56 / 10.2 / 9.92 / 9.47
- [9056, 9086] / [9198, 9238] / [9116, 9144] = 1.23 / 10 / 9.32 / 9.37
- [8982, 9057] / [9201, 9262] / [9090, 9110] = 1.03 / 10.1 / 9.27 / 9.31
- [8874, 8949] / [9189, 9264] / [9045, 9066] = 0.18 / 10.3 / 9.8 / 9.4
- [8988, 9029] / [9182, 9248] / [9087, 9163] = 2.33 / 10.2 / 9.44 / 9.41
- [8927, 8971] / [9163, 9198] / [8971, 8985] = -1.27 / 10.1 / 10.9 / 9.44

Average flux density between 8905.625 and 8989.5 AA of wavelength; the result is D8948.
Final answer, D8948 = 10.3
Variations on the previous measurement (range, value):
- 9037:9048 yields 10.1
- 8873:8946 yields 10.3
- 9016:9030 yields 10.4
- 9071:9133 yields 9.48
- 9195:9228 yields 9.35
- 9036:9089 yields 9.9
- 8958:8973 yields 10.3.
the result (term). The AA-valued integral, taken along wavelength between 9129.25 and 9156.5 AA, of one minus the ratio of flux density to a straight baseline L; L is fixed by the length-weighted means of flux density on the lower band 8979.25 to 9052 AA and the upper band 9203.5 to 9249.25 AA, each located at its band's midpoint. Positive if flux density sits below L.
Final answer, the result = 0.7 AA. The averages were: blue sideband 10.1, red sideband 9.42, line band 9.46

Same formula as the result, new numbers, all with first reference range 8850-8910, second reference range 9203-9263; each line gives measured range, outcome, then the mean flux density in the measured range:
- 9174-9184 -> 0.5 AA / 8.94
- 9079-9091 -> 0.2 AA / 9.55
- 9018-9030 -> -0.6 AA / 10.4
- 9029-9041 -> -0.1 AA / 9.87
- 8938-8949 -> -0.6 AA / 10.6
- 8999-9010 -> 0.2 AA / 9.71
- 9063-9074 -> -0.2 AA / 9.95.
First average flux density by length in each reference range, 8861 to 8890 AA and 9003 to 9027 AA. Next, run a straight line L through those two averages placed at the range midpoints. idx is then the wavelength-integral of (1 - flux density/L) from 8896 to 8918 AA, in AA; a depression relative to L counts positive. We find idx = -0.7 AA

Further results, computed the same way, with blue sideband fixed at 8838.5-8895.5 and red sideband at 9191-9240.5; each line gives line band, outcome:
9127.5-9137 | 0.5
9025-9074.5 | -0.7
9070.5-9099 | 1.3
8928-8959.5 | -0.1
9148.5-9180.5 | -0.5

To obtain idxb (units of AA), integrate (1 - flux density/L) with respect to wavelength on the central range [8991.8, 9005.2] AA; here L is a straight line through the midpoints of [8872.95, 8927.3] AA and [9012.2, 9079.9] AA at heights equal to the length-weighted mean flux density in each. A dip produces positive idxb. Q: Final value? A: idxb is -0.4 AA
